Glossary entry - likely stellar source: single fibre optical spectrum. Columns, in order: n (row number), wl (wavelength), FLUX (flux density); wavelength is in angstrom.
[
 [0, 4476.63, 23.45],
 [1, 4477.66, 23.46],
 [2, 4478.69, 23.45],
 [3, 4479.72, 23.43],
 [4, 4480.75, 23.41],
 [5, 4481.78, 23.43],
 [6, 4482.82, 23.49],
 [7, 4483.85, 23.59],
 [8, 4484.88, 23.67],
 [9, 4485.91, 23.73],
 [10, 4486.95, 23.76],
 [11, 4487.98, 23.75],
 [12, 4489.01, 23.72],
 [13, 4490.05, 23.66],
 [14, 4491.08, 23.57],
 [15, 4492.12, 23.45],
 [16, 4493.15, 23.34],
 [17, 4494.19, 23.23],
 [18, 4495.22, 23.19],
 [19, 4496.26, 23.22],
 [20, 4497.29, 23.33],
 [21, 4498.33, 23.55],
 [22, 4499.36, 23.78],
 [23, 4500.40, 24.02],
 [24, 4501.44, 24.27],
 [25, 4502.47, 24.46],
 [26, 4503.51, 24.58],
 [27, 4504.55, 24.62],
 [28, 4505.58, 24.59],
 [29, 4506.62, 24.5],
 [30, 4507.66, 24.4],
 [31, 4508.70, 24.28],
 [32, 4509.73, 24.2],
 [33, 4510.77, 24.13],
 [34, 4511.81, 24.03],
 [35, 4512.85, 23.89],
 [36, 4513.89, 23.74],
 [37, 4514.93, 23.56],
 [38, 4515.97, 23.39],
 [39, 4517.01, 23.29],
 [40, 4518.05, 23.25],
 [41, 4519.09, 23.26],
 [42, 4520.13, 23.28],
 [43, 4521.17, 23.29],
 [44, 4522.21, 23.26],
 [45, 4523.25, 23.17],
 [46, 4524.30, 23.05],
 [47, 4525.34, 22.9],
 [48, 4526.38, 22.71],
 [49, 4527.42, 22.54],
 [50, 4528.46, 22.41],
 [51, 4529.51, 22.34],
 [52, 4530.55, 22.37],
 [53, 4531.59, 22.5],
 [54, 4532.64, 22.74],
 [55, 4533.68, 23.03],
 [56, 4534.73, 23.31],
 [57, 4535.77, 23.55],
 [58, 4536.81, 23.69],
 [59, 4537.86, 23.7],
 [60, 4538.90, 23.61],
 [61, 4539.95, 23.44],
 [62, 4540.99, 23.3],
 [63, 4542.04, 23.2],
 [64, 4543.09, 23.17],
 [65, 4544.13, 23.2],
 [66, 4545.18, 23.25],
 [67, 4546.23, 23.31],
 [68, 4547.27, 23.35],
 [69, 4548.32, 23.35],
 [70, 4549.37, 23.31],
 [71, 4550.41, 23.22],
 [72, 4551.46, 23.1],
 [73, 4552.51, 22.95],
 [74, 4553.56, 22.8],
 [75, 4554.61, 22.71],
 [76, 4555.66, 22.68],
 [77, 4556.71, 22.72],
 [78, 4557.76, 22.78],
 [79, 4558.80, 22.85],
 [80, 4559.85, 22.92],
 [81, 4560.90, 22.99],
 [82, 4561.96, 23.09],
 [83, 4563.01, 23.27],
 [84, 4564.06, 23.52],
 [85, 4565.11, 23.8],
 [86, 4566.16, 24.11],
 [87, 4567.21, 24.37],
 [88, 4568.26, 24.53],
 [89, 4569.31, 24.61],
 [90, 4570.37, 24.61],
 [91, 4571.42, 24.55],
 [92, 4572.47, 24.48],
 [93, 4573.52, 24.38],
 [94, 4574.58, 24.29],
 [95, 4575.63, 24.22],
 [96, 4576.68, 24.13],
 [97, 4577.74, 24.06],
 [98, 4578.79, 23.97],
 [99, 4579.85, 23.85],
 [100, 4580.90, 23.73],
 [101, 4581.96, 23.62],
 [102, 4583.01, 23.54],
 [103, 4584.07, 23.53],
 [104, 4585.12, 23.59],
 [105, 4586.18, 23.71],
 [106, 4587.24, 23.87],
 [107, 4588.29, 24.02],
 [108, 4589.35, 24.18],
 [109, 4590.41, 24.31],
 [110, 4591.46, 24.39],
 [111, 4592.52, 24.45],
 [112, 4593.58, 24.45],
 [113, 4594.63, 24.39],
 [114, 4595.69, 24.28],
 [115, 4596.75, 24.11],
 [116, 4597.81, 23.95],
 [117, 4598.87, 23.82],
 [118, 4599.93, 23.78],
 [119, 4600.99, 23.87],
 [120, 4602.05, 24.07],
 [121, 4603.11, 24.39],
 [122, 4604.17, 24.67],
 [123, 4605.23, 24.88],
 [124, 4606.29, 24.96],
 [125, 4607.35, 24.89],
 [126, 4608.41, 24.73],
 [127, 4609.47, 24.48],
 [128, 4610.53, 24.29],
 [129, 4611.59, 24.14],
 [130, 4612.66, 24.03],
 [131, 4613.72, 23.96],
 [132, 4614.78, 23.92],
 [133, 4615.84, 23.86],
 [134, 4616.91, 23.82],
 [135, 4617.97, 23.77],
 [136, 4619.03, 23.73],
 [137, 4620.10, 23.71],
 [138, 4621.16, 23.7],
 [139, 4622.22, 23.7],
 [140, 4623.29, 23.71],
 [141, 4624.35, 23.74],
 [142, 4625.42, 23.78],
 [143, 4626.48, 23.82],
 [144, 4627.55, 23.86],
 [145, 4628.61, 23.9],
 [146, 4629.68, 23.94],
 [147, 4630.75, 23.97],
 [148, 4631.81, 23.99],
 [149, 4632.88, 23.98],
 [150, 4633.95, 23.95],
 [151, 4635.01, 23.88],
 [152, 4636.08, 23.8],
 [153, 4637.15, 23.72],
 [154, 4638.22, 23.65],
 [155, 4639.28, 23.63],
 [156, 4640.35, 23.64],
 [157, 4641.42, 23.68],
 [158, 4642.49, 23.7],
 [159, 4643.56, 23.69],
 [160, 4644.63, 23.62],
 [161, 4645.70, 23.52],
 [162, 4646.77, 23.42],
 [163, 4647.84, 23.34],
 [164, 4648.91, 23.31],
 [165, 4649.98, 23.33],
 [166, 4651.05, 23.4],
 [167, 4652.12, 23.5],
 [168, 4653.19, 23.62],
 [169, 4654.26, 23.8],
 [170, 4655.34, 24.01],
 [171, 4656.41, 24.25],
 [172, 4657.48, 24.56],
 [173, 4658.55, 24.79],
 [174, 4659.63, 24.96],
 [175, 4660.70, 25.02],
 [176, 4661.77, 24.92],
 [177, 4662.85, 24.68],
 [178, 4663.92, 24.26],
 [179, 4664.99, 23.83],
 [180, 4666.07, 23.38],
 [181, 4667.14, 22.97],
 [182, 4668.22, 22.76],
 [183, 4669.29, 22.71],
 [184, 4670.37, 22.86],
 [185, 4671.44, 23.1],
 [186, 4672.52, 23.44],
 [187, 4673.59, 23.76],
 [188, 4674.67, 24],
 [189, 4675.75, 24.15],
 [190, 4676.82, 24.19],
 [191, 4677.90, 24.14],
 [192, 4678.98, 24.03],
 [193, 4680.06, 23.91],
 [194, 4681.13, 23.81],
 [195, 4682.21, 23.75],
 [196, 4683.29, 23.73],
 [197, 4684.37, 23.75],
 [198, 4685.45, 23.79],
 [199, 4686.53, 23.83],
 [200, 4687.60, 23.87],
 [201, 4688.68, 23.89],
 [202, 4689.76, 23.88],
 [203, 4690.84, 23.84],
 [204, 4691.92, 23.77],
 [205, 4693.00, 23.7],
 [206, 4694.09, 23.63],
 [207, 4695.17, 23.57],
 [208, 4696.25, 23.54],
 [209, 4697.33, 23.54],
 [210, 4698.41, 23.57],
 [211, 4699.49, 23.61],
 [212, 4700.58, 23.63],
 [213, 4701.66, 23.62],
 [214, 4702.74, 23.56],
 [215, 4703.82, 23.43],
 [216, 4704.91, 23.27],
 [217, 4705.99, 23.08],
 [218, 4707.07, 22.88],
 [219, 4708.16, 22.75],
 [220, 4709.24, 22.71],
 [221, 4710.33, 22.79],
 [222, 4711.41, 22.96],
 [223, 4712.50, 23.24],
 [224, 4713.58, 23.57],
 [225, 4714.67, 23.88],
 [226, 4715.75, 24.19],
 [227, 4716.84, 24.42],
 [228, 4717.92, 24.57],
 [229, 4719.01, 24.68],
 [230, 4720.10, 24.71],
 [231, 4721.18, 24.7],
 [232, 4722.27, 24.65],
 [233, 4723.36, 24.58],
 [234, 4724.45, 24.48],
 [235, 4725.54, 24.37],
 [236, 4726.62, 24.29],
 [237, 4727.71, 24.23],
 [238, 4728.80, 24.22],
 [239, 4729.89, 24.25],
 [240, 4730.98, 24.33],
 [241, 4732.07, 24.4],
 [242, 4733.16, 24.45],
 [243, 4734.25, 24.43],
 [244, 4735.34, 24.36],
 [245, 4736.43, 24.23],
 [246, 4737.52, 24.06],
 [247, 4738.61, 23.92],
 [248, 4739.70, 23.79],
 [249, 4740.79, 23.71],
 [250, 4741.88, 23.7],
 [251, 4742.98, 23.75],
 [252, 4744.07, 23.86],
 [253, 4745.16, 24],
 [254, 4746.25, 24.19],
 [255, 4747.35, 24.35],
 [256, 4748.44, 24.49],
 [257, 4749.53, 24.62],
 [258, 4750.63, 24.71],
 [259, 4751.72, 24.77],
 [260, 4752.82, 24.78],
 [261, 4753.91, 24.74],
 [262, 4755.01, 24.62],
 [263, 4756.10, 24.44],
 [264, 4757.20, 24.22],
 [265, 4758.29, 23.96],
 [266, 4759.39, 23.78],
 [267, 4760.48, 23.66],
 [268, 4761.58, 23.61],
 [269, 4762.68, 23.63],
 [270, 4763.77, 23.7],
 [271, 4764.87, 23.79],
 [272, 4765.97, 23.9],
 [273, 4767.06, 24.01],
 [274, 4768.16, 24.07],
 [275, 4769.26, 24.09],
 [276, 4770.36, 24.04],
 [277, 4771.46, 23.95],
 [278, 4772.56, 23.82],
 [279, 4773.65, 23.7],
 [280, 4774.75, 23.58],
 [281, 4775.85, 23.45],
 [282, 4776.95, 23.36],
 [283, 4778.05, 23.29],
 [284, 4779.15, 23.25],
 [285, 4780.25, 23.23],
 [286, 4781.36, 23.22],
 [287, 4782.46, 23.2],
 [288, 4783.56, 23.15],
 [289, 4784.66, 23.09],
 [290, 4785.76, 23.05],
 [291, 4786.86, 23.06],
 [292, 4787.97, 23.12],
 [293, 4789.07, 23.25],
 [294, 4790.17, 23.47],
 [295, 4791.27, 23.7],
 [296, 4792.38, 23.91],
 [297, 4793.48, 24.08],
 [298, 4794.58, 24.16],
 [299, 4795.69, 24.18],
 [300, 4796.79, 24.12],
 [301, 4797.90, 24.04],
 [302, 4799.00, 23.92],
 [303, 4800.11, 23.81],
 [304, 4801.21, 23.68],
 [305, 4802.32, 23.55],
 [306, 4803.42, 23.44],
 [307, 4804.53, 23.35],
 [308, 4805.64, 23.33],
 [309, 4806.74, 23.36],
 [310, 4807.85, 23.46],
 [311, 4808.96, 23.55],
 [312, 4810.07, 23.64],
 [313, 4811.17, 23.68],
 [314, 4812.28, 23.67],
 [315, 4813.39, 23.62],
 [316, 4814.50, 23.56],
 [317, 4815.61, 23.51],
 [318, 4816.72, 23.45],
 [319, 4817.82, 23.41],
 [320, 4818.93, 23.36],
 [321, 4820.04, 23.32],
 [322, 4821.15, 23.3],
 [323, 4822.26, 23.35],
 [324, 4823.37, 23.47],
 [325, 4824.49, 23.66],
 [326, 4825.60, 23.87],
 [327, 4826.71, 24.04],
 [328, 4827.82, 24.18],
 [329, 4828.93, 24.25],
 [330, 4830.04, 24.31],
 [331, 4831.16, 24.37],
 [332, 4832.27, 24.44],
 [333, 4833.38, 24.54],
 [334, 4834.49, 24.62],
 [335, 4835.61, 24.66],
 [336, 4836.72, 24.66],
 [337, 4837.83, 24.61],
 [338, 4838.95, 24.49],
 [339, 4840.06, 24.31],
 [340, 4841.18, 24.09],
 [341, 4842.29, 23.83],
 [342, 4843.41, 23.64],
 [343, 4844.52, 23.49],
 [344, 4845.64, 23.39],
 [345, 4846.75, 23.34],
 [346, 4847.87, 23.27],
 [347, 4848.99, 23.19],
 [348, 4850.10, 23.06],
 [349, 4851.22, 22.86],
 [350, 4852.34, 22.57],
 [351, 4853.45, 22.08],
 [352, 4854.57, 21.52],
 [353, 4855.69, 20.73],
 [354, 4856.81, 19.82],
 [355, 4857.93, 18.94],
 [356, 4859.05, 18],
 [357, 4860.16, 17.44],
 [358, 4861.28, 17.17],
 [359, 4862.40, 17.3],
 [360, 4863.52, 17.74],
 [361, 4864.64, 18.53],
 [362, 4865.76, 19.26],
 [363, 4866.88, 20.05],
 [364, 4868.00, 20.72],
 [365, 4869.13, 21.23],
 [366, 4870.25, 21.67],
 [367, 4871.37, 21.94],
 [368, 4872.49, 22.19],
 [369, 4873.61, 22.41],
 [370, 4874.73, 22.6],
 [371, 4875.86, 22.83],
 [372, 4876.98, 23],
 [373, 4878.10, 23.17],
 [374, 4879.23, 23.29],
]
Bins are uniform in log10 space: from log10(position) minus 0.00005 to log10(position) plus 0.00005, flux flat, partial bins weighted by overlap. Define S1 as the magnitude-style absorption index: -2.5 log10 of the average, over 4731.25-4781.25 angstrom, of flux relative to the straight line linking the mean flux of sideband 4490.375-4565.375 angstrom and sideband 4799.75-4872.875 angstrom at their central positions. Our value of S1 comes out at -0.05 mag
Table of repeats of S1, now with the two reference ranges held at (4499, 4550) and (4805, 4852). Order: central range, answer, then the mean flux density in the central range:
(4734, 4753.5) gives -0.02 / 24.2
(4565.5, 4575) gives -0.04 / 24.4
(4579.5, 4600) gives -0.02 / 24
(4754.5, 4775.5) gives -0.01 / 23.9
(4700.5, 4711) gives 0.02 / 23.2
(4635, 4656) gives 0.00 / 23.6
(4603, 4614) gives -0.04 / 24.5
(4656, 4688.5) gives -0.01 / 23.9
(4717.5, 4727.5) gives -0.04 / 24.5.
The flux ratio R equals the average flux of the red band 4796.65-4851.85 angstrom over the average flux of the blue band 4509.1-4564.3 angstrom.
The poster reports 1.02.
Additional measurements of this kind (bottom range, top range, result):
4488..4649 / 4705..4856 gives 1.00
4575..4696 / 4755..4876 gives 0.96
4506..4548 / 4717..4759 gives 1.04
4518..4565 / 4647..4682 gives 1.03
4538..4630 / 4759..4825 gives 0.99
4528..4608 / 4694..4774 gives 1.01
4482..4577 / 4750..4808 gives 1.01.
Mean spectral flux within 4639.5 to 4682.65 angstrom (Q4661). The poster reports 23.8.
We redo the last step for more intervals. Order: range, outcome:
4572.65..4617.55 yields 24.1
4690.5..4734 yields 23.8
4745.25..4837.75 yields 23.8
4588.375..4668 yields 24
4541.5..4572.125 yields 23.4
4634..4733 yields 23.8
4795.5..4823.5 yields 23.6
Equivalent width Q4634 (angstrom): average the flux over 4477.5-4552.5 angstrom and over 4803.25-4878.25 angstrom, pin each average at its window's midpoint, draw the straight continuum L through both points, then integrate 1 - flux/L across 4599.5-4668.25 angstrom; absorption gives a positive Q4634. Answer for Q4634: -2.38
